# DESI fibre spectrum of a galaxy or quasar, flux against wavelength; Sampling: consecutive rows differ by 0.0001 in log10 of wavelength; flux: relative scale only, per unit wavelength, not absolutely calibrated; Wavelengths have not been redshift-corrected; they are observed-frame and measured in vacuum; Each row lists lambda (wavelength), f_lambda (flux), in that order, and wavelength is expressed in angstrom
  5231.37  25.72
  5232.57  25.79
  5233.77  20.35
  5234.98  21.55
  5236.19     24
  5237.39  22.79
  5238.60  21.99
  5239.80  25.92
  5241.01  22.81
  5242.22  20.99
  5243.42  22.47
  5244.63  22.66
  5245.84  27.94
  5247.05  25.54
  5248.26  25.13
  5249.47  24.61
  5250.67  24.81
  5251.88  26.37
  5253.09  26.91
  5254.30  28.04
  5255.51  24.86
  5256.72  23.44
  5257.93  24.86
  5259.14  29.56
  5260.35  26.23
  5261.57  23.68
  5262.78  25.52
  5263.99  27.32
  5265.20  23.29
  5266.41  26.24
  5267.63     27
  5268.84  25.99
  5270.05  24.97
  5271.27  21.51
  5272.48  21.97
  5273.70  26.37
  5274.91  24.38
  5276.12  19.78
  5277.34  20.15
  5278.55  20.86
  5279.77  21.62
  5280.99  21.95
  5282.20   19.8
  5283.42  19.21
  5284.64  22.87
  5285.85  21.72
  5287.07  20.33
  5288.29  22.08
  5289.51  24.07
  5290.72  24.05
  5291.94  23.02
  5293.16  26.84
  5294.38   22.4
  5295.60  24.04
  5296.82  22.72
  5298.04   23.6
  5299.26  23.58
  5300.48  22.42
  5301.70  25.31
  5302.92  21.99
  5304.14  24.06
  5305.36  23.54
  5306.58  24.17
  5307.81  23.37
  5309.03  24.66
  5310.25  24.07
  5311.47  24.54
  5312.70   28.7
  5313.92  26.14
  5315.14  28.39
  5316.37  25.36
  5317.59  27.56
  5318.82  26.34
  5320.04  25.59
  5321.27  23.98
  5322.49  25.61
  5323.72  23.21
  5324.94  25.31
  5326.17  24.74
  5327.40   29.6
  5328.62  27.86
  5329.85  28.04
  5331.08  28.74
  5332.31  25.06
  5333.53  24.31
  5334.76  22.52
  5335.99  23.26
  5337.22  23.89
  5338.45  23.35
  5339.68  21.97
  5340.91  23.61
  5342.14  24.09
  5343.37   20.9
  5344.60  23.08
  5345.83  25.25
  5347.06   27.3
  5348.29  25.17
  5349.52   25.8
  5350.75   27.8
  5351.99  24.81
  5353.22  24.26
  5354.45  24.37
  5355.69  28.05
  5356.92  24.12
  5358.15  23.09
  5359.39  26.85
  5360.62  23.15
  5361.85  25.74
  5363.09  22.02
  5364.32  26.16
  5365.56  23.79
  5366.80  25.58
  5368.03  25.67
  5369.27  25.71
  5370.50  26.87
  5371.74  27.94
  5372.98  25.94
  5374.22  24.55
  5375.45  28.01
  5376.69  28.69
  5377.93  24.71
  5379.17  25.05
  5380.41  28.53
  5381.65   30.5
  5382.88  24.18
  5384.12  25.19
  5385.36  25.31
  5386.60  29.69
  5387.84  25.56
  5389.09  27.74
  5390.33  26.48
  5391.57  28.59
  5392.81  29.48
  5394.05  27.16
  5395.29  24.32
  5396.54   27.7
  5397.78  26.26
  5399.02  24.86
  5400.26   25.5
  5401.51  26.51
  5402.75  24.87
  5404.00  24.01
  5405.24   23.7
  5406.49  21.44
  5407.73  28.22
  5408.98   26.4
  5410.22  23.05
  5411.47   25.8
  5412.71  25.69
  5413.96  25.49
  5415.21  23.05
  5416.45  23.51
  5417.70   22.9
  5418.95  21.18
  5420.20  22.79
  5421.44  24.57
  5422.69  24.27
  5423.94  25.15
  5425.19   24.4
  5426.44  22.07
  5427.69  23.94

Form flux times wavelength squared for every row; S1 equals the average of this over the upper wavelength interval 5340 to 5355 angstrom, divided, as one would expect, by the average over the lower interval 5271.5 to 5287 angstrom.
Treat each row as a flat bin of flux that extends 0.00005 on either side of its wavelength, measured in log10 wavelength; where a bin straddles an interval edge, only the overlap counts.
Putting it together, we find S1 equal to 1.2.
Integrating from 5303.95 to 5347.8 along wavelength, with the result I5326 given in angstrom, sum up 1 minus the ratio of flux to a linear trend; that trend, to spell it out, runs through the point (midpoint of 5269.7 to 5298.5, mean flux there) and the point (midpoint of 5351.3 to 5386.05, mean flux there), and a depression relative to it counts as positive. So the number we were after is -1.86 angstrom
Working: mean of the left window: 22.5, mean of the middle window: 25.1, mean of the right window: 25.7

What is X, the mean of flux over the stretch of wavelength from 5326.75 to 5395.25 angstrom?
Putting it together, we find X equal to 25.7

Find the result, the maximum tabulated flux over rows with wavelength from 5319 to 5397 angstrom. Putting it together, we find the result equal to 30.5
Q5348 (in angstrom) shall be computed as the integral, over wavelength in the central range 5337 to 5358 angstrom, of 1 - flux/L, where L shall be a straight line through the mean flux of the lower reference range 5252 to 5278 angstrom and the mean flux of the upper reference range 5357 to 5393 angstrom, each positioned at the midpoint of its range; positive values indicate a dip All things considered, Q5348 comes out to 1.0 angstrom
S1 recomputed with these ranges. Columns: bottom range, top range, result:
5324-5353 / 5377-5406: 1.07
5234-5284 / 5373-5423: 1.13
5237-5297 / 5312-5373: 1.09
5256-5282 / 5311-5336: 1.10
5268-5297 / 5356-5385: 1.18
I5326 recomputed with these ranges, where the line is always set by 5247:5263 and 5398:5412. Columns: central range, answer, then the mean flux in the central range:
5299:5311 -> 0.8 angstrom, 23.7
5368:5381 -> -0.7 angstrom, 26.5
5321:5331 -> -0.4 angstrom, 26.3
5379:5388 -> -0.7 angstrom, 26.9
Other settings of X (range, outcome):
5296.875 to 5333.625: 25.3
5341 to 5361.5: 24.9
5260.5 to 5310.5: 23.3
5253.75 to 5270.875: 25.7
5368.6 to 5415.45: 26.1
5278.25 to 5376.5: 24.6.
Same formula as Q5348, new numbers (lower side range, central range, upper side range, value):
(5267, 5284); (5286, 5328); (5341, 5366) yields -1.9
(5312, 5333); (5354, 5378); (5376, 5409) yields 0.7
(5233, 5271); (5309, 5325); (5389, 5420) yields -0.5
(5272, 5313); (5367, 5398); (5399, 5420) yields -3.4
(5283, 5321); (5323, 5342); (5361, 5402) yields 0.0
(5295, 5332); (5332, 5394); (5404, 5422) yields -2.1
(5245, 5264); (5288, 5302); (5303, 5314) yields 0.7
